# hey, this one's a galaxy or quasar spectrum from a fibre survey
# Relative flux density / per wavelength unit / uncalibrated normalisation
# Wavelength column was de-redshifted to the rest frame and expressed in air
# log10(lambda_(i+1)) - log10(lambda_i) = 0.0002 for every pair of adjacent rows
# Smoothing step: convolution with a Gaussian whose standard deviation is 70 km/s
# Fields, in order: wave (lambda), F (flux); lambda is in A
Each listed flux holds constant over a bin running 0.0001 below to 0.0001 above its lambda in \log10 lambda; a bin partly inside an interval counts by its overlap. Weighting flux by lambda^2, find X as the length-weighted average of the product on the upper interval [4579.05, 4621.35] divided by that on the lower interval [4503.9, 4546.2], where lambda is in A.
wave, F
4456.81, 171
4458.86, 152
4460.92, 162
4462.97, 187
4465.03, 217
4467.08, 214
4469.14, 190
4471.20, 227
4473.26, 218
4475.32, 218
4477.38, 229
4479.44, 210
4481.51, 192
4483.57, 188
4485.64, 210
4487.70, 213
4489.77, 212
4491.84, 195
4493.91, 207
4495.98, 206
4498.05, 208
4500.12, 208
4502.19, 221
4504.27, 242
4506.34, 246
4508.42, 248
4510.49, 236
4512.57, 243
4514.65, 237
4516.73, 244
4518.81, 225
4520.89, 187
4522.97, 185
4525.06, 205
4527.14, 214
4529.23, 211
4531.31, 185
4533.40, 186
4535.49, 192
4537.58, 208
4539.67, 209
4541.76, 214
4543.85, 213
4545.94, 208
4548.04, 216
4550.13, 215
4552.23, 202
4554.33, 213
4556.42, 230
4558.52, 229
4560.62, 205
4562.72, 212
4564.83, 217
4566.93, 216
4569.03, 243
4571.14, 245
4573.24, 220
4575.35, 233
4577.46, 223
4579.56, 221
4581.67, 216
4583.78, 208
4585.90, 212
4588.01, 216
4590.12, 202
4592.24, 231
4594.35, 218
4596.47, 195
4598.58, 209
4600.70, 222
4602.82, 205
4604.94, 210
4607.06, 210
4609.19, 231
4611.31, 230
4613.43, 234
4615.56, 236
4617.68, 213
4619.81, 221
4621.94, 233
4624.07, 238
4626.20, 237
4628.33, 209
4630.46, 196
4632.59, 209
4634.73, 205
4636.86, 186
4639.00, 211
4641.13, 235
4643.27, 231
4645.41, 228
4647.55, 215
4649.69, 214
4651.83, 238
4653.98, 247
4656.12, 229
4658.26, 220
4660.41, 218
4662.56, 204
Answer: 1.04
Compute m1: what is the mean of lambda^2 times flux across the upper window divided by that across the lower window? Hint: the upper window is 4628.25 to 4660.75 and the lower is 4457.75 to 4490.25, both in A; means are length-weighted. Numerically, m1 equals 1.16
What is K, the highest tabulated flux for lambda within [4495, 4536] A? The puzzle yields 248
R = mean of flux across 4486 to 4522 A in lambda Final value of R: 222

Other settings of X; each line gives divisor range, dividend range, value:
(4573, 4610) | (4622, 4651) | 1.03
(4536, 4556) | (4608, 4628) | 1.12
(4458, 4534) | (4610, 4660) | 1.12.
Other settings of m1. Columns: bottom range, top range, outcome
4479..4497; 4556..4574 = 1.14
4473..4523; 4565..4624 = 1.06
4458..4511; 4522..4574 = 1.04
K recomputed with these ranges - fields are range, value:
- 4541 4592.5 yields 245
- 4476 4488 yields 229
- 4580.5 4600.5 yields 231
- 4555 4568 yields 230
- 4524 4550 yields 216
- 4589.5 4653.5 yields 238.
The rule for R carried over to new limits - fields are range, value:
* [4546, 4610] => 217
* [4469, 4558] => 213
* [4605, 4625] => 226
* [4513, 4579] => 215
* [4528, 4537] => 195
